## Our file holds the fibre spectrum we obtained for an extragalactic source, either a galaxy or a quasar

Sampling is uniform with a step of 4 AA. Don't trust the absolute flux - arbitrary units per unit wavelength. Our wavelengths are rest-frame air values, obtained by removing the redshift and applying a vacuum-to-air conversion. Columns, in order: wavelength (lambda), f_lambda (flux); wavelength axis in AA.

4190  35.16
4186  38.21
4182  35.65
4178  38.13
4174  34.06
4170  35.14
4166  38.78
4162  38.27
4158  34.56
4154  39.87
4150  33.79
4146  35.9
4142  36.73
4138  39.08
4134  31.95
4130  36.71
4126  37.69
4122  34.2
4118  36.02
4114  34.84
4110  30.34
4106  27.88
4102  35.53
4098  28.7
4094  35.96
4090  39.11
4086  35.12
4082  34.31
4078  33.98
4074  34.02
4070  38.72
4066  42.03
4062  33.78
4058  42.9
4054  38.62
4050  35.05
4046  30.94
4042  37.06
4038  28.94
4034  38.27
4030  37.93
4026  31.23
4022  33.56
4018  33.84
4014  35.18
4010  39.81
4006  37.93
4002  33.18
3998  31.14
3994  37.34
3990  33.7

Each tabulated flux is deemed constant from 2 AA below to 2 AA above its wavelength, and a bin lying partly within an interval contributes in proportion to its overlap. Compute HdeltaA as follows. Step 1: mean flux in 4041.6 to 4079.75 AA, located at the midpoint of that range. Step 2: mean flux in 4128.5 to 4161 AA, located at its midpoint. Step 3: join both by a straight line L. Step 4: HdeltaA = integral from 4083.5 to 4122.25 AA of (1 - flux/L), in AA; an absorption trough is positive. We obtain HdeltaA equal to 2.8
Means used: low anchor 36.7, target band 33.8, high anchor 36.1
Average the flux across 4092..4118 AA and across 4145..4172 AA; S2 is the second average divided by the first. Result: 1.13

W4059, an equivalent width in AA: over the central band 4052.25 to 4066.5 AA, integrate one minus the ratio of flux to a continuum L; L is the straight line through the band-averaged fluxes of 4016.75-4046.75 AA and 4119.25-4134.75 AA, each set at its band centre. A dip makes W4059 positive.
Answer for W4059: -1.9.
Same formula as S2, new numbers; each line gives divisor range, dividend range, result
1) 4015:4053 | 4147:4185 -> 1.07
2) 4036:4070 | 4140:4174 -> 1.00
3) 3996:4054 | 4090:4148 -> 1.00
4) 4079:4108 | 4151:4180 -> 1.09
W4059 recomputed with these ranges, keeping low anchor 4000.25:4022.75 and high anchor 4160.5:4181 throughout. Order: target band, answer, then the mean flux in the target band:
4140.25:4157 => 0.08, 36.4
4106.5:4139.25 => 1.60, 34.7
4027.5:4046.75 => 0.60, 34.8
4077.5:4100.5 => 1.05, 34.6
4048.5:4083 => -1.03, 37.2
